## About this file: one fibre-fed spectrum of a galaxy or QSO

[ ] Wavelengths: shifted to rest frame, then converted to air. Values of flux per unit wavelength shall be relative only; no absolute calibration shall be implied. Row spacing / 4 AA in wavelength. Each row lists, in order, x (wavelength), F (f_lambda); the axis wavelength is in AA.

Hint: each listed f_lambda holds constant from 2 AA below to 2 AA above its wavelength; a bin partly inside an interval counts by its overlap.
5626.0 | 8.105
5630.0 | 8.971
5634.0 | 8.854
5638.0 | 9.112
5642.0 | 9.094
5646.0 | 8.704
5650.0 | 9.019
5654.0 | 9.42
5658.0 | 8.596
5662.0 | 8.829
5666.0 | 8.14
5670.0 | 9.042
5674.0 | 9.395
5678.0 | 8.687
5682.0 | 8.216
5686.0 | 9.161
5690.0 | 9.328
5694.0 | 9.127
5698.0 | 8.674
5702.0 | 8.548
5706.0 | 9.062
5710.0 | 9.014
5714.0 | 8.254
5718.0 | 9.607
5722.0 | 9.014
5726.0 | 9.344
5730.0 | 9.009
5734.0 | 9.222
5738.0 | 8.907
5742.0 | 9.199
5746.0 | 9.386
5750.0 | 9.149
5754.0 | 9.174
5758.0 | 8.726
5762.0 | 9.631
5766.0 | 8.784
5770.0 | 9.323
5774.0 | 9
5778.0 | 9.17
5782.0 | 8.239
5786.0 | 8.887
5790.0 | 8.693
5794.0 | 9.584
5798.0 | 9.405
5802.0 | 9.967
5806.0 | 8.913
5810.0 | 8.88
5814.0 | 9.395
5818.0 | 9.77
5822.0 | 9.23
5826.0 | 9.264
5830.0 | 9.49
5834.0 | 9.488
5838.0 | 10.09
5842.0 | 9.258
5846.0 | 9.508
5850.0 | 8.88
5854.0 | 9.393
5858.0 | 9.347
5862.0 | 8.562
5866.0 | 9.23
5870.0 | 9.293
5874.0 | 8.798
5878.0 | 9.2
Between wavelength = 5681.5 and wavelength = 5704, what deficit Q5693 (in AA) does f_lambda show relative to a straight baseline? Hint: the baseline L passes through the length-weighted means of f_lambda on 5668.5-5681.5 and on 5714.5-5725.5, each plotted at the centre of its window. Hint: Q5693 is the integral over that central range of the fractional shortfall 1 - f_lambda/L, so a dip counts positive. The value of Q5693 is 0.4 AA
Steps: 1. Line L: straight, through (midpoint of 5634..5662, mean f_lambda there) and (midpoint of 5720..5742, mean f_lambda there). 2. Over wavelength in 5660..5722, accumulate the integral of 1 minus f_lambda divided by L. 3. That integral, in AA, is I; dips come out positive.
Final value 1.1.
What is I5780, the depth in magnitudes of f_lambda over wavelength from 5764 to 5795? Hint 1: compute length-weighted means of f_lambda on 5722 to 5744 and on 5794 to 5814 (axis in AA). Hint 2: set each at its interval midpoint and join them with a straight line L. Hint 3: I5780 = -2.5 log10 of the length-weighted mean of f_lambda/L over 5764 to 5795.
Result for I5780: 0.038 mag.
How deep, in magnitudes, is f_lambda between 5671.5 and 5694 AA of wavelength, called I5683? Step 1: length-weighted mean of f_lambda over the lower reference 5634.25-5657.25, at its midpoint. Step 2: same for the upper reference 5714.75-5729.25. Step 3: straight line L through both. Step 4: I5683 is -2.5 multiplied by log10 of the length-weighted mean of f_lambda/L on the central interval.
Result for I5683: 0.02 mag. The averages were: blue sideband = 9.03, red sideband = 9.2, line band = 8.97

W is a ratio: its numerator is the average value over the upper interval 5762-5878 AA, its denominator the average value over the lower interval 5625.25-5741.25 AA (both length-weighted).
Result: 1.03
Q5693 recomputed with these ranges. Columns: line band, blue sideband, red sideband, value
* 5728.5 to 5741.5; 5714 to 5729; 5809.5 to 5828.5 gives 0.2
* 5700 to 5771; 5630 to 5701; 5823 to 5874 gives -0.1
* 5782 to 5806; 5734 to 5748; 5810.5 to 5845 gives 0.4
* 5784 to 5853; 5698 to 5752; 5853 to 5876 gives -2.0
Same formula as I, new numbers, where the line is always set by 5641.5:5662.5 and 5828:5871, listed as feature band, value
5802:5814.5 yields 0.1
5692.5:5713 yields 0.4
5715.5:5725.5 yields -0.2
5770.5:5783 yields 0.4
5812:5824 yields -0.3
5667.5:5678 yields -0.1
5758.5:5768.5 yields 0.0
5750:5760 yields 0.2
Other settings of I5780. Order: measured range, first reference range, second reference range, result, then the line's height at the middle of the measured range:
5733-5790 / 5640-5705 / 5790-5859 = 0.016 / 9.17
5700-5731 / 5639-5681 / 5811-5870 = 0.005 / 9.02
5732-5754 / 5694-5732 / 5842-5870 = -0.020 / 9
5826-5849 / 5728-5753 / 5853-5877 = -0.047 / 9.11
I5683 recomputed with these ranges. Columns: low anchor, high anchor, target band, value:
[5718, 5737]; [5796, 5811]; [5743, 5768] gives 0.01 mag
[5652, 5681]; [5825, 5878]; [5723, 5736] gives -0.02 mag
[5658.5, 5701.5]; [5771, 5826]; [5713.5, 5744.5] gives -0.02 mag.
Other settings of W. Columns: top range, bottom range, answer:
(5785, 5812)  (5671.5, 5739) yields 1.03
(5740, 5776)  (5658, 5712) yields 1.03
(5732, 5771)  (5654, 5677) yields 1.03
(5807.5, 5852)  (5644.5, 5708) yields 1.06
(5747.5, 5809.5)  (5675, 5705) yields 1.03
